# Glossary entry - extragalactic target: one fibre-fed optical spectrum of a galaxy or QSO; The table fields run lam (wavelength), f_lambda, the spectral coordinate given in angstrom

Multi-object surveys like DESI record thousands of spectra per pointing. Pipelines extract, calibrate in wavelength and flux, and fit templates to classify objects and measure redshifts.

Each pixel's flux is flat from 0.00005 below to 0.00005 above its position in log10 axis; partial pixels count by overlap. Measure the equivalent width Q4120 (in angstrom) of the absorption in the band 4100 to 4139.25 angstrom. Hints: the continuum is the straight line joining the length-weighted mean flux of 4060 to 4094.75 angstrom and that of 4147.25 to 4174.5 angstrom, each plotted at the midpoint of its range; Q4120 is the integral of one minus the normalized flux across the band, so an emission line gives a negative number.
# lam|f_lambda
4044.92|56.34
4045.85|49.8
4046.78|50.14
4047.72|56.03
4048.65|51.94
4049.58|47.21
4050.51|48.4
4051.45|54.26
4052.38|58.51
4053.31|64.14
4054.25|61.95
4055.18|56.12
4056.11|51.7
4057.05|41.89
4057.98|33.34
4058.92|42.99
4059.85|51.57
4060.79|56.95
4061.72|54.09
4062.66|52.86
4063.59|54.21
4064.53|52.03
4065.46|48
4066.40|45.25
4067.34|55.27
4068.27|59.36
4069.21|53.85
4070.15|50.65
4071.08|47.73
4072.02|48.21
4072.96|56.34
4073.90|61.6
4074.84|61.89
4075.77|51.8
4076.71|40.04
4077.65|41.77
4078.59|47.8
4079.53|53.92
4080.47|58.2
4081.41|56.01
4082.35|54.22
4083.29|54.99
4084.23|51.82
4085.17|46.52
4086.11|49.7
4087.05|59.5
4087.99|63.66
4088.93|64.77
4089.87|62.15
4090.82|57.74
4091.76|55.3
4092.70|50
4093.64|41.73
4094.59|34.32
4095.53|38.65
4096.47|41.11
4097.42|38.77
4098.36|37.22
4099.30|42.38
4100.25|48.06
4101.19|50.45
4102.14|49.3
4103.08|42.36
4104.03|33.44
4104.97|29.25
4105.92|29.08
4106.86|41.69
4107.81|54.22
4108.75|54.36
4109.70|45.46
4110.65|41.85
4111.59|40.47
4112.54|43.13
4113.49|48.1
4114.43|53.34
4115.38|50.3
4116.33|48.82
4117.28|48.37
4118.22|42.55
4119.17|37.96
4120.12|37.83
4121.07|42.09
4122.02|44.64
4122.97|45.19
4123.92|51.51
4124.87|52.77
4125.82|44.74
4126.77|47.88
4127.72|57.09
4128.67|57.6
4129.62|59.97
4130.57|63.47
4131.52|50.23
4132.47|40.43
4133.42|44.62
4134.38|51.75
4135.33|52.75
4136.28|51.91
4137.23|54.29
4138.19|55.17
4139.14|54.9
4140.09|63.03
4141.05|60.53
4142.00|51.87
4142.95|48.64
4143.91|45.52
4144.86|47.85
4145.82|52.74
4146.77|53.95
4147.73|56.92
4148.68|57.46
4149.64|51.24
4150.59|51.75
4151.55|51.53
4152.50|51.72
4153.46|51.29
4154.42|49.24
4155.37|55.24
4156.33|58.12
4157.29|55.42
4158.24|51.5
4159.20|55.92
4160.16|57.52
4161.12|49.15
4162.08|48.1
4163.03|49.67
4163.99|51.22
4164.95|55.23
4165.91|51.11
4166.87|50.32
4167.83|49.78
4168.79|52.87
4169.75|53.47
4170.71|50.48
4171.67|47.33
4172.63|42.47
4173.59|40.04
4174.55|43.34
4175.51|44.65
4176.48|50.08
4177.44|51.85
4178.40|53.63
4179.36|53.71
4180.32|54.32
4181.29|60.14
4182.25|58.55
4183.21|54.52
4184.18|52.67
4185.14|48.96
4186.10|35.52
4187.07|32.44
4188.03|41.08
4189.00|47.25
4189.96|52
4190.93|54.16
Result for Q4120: 3.6 angstrom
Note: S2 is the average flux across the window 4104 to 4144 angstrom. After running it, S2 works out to 48.4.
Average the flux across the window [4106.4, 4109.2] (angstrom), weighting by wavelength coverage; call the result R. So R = 50.1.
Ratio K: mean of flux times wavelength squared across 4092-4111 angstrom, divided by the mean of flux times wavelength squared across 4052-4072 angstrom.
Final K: 0.8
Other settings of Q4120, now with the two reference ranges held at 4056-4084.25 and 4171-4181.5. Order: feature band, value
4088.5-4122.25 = 3.7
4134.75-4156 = -1.5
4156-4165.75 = -0.7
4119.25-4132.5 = 0.1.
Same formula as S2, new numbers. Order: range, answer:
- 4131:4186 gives 51.7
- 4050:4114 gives 49.5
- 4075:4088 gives 52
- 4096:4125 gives 44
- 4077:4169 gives 49.8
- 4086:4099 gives 49.5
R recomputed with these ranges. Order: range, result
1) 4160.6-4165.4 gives 50.7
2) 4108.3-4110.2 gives 49.6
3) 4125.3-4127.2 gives 46.4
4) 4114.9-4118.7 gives 47.5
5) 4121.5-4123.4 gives 44.8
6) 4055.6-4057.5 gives 47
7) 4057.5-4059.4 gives 38.4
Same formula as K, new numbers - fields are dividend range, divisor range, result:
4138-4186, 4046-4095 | 1.04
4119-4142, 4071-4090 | 0.97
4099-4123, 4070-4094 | 0.83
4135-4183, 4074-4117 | 1.12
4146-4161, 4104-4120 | 1.25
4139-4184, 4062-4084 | 1.04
